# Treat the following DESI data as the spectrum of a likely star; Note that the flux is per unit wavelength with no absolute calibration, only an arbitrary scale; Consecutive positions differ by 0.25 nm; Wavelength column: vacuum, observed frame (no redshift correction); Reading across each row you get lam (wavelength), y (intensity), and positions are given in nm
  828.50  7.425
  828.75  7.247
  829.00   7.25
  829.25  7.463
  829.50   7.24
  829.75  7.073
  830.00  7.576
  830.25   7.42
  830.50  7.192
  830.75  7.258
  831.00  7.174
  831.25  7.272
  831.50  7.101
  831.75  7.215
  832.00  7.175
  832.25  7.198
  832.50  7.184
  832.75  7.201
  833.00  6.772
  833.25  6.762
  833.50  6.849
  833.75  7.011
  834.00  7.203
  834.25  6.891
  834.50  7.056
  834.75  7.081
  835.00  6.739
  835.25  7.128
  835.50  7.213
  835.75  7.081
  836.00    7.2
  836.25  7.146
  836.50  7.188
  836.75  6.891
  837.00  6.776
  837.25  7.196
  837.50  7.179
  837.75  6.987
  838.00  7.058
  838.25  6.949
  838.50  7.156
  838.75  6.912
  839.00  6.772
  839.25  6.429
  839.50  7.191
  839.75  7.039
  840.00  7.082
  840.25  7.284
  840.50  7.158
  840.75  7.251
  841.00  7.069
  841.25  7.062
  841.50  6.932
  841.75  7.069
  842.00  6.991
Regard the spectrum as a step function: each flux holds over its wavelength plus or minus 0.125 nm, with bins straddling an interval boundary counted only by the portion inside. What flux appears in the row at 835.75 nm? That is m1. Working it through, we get 7.081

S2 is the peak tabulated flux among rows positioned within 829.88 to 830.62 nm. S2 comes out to 7.576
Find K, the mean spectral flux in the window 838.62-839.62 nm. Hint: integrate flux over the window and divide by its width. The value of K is 6.83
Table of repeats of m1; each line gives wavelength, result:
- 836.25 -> 7.146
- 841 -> 7.069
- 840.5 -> 7.158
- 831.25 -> 7.272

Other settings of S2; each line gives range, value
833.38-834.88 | 7.203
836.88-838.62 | 7.196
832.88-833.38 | 6.772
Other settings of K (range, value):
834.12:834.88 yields 7.01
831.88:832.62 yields 7.19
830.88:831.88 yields 7.19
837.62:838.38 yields 7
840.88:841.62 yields 7.02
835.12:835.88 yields 7.14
